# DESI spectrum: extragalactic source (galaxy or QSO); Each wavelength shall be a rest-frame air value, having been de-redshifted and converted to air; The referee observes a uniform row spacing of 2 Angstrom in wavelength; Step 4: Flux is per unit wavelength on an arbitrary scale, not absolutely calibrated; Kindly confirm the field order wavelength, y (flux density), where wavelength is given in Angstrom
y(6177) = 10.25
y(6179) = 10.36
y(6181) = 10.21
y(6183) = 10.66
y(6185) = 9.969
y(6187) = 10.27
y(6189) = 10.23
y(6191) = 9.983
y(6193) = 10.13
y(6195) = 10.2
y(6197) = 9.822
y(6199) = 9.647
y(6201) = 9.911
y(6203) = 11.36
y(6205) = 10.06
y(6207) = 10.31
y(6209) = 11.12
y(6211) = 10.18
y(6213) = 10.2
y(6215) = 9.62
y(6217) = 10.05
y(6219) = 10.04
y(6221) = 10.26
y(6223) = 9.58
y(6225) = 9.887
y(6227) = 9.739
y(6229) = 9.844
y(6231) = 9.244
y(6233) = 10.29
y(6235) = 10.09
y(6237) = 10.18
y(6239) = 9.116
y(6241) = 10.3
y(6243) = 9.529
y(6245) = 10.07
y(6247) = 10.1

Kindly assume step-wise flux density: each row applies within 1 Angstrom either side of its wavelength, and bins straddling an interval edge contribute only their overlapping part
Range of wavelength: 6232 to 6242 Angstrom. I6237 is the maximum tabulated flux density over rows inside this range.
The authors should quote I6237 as 10.3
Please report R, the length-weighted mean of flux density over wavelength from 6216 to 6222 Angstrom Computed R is 10.1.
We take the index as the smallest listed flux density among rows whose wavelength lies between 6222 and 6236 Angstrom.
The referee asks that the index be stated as 9.244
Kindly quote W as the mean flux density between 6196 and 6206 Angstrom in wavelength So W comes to 10.2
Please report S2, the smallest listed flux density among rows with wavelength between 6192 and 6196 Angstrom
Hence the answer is 10.13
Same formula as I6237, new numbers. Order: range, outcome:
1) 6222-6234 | 10.29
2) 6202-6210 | 11.36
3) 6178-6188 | 10.66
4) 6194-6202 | 10.2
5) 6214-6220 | 10.05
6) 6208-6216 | 11.12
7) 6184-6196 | 10.27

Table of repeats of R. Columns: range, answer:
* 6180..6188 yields 10.3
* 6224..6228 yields 9.81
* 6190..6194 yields 10.1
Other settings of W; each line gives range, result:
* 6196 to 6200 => 9.73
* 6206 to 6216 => 10.3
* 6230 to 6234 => 9.77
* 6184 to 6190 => 10.2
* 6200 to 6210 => 10.6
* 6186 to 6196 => 10.2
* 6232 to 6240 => 9.92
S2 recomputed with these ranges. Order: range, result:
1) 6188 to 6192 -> 9.983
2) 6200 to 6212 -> 9.911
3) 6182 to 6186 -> 9.969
